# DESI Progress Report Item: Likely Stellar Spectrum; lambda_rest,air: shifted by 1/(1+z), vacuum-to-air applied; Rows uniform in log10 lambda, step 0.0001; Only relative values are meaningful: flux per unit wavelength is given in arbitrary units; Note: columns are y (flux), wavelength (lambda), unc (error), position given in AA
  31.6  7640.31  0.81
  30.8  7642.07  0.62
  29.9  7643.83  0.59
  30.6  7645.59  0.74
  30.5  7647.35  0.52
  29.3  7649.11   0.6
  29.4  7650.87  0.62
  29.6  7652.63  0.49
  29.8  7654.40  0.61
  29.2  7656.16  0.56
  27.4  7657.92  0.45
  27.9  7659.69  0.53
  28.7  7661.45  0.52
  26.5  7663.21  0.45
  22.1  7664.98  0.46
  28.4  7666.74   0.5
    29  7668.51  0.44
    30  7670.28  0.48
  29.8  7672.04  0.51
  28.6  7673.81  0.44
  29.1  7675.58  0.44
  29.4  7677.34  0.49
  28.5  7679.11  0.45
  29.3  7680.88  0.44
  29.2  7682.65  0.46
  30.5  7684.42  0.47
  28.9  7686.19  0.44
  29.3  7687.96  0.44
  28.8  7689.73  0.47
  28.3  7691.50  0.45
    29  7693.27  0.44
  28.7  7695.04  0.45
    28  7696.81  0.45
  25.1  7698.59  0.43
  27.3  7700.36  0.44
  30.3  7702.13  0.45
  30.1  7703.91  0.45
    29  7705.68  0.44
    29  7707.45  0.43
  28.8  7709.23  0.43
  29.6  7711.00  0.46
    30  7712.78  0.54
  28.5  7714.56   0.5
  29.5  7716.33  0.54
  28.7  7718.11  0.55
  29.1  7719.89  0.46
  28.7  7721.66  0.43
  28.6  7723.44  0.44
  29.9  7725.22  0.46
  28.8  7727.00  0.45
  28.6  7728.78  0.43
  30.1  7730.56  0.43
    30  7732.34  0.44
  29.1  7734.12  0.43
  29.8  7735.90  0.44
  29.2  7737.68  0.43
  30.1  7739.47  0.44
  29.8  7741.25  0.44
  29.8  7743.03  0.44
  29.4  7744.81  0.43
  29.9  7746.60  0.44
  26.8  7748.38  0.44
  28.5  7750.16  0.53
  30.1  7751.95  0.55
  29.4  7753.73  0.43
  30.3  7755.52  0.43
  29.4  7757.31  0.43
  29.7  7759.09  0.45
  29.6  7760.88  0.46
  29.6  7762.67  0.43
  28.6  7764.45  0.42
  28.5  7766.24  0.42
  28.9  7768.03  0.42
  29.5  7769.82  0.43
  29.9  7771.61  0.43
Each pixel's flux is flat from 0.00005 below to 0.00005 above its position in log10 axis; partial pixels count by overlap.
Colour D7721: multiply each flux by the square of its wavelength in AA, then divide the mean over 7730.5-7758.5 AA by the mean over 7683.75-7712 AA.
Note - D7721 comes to 1.04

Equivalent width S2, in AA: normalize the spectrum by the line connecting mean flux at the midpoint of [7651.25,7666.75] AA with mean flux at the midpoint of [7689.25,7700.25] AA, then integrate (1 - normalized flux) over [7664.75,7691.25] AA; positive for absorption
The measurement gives -1.00 AA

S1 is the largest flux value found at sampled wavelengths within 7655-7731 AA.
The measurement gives 30.5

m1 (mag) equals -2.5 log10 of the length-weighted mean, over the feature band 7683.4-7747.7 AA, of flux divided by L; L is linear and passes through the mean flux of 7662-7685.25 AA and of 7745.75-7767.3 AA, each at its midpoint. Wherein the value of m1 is -0.01 mag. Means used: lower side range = 28.5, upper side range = 29.2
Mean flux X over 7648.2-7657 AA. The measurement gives 29.5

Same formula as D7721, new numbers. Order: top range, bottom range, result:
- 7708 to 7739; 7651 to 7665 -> 1.06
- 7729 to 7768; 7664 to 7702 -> 1.05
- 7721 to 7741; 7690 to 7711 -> 1.04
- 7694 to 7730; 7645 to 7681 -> 1.02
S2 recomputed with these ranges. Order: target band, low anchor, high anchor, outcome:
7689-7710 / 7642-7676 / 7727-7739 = 0.43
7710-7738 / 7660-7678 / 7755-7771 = -0.41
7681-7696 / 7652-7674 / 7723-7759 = -0.27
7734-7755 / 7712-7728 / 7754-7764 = 0.06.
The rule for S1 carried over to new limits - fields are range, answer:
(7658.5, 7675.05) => 30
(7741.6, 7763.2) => 30.3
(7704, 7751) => 30.1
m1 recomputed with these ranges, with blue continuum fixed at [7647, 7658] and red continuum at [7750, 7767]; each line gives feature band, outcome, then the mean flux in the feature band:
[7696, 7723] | 0.02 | 28.8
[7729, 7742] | -0.01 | 29.7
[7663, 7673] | 0.06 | 27.7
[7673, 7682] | 0.02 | 29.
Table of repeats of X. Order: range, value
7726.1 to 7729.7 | 28.7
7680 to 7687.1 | 29.5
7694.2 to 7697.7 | 28.3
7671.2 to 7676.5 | 29.2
